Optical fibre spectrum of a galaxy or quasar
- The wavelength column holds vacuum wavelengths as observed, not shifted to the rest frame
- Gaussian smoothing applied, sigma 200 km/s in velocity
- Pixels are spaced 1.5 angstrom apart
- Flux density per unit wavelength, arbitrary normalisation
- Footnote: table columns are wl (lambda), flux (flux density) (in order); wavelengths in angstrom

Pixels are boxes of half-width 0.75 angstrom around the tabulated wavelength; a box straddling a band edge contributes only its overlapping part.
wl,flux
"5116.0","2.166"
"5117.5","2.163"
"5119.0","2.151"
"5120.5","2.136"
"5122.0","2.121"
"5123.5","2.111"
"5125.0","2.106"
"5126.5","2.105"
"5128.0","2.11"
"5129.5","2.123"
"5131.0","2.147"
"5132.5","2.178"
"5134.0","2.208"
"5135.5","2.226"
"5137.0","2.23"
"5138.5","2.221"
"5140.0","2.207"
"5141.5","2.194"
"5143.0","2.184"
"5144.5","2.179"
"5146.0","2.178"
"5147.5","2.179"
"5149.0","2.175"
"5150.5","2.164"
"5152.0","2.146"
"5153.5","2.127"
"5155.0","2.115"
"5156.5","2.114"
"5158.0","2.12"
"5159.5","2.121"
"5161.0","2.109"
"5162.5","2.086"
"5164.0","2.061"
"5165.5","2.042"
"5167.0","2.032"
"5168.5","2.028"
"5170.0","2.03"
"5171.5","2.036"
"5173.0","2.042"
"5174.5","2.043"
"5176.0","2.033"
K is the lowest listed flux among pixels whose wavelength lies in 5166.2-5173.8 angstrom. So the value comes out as 2.028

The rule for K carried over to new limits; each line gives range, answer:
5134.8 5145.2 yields 2.179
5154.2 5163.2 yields 2.086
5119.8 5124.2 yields 2.111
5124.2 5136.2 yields 2.105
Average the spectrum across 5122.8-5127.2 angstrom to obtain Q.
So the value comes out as 2.11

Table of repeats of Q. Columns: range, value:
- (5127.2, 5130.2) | 2.12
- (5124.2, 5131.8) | 2.12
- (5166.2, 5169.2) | 2.03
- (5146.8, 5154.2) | 2.16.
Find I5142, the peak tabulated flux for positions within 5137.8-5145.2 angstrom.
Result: 2.221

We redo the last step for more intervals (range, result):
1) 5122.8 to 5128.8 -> 2.111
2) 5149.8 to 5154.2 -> 2.164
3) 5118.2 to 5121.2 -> 2.151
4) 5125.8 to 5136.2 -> 2.226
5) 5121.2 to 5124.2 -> 2.121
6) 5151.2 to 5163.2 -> 2.146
